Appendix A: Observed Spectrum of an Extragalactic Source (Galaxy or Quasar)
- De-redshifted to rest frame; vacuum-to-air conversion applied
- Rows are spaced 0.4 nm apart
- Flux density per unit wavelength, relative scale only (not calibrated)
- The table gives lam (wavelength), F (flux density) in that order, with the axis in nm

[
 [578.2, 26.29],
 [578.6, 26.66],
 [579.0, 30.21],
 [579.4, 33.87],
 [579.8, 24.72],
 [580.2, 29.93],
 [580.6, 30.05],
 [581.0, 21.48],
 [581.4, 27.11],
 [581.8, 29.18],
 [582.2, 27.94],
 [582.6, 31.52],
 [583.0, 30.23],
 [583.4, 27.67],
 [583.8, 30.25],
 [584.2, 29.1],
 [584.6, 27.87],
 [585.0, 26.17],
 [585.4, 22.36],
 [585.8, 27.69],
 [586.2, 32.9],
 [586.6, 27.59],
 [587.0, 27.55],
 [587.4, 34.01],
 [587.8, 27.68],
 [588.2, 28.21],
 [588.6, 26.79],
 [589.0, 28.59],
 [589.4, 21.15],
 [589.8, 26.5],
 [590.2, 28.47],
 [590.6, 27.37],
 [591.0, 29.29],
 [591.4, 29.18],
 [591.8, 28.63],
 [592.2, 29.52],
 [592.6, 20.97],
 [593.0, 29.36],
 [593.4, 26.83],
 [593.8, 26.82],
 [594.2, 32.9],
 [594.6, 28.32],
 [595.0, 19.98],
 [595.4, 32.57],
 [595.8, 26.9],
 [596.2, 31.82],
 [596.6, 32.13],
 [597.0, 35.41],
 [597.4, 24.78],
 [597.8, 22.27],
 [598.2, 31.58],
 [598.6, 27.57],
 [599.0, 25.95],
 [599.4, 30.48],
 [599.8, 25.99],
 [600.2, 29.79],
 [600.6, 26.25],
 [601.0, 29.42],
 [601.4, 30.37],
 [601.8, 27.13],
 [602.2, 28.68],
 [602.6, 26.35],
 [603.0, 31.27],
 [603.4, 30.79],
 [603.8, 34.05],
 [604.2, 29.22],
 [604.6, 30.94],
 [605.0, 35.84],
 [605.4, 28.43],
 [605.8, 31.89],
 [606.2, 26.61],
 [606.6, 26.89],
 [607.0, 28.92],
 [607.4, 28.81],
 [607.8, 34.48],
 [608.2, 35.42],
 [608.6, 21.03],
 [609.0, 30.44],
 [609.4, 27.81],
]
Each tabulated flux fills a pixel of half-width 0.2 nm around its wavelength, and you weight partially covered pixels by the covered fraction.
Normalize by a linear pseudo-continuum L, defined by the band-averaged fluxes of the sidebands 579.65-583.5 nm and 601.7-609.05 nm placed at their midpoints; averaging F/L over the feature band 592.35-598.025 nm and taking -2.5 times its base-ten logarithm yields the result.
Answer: 0.04 mag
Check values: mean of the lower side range 28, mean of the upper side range 29.9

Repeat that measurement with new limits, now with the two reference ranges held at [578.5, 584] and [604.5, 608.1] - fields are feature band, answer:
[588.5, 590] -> 0.14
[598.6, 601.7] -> 0.07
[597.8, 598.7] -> 0.06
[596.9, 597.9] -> 0.10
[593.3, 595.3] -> 0.09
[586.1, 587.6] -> -0.05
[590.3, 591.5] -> 0.03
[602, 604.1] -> 0.00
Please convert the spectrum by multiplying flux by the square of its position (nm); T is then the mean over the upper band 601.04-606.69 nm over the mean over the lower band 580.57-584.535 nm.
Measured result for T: 1.13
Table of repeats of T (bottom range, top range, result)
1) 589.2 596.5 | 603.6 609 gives 1.14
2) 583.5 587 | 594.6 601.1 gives 1.06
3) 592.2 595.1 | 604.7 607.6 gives 1.15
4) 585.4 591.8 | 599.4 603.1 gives 1.06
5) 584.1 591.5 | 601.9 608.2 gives 1.16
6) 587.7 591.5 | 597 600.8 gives 1.05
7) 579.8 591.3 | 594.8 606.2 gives 1.10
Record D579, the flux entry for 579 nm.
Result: 30.21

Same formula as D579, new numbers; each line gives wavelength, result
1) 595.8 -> 26.9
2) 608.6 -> 21.03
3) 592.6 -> 20.97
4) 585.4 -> 22.36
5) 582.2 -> 27.94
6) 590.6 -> 27.37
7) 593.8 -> 26.82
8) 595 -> 19.98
